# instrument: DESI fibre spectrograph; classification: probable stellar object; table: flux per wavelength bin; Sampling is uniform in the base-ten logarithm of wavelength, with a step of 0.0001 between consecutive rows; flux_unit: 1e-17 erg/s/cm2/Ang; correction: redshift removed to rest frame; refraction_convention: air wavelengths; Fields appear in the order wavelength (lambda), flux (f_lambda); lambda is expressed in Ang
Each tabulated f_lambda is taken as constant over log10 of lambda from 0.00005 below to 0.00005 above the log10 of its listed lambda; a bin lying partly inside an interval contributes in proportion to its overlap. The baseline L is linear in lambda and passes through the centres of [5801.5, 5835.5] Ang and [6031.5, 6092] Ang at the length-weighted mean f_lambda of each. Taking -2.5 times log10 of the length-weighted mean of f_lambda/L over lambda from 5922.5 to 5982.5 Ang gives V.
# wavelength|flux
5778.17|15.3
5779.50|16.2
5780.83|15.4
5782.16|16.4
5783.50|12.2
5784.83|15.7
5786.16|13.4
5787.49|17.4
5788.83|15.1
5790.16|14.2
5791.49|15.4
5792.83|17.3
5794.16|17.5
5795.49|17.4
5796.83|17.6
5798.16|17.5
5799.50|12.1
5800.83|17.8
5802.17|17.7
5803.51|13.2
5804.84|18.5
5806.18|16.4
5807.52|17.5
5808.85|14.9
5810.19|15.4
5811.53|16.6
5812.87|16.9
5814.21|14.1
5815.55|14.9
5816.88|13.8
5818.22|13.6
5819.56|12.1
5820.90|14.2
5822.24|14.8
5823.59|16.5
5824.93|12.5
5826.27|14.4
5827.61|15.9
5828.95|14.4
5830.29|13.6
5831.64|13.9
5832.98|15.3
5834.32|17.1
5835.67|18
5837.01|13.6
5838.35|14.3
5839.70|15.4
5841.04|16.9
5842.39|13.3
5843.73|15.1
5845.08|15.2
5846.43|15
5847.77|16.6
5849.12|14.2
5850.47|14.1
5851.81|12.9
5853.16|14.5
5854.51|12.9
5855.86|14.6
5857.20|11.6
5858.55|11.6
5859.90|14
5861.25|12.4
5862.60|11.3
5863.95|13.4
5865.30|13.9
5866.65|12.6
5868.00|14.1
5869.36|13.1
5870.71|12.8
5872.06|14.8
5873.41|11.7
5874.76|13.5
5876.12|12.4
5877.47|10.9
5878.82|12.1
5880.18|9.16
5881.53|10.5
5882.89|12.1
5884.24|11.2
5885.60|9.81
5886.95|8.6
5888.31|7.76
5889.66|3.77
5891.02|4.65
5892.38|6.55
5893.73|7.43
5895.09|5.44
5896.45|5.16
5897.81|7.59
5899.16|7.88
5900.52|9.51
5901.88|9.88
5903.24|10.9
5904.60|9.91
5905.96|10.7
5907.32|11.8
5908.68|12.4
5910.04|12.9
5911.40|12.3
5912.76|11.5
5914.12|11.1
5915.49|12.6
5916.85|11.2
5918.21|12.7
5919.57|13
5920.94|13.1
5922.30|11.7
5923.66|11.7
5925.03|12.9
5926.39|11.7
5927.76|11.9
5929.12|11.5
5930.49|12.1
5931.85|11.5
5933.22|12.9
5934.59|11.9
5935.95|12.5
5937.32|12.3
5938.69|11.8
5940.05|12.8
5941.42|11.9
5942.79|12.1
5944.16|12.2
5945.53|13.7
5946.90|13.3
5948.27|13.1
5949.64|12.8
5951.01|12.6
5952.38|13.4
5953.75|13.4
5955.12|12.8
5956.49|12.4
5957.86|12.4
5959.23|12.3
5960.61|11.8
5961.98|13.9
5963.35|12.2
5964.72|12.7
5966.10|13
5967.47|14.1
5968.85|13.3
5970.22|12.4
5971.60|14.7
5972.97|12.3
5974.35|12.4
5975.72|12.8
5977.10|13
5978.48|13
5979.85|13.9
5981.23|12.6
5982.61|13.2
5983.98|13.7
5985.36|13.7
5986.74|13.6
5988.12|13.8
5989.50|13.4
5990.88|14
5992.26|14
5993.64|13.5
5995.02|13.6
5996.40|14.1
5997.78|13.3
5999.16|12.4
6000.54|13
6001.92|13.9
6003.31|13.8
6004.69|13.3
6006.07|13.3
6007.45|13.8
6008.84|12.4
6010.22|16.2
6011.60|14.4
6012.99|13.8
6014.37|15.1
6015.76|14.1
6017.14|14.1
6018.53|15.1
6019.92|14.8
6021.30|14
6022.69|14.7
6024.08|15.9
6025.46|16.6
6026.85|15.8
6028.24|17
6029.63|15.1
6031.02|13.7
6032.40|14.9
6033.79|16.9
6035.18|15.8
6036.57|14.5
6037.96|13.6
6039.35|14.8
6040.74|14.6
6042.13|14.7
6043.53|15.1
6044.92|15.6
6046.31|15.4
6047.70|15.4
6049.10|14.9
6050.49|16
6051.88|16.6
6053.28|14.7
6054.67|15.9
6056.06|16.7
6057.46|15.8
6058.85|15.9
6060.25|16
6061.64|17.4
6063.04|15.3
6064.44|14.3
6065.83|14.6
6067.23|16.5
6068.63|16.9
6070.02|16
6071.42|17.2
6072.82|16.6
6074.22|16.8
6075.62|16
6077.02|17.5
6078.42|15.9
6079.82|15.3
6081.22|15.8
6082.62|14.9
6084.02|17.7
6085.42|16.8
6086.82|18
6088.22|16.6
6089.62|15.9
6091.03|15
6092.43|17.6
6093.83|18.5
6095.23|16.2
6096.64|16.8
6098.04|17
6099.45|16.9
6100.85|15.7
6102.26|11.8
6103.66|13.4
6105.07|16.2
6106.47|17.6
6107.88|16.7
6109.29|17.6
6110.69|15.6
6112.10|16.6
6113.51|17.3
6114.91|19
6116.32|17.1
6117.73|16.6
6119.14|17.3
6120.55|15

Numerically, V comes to 0.22 mag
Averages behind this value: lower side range 15.2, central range 12.6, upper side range 15.8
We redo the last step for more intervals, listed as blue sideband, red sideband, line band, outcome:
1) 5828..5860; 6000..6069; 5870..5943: 0.333 mag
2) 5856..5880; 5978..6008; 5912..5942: 0.083 mag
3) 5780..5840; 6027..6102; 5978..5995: 0.164 mag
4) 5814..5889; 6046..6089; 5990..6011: 0.123 mag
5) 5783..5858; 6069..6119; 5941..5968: 0.227 mag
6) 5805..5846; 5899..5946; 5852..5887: 0.104 mag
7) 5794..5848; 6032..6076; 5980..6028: 0.114 mag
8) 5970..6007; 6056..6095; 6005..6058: -0.014 mag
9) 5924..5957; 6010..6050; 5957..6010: 0.036 mag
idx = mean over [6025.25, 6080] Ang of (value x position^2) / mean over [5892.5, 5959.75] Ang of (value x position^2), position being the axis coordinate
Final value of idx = 1.4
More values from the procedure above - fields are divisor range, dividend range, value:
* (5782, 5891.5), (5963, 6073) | 1.11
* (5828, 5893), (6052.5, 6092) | 1.36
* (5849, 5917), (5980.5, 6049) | 1.36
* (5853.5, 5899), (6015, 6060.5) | 1.51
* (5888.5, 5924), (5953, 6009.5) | 1.37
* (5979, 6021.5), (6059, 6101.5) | 1.22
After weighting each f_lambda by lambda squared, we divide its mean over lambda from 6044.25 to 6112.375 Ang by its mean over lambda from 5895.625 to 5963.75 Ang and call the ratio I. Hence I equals 1.43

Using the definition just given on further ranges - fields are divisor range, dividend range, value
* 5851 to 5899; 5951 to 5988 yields 1.24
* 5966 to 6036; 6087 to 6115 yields 1.21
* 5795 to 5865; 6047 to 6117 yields 1.19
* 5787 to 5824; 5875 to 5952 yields 0.72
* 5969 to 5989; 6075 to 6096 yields 1.29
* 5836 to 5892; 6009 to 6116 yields 1.35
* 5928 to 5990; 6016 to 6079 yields 1.25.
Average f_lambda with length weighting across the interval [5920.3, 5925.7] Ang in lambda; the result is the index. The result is 12.3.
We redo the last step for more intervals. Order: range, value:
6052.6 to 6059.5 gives 15.8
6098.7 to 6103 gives 14.8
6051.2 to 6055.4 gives 15.7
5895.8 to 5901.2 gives 7.55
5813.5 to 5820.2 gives 13.7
